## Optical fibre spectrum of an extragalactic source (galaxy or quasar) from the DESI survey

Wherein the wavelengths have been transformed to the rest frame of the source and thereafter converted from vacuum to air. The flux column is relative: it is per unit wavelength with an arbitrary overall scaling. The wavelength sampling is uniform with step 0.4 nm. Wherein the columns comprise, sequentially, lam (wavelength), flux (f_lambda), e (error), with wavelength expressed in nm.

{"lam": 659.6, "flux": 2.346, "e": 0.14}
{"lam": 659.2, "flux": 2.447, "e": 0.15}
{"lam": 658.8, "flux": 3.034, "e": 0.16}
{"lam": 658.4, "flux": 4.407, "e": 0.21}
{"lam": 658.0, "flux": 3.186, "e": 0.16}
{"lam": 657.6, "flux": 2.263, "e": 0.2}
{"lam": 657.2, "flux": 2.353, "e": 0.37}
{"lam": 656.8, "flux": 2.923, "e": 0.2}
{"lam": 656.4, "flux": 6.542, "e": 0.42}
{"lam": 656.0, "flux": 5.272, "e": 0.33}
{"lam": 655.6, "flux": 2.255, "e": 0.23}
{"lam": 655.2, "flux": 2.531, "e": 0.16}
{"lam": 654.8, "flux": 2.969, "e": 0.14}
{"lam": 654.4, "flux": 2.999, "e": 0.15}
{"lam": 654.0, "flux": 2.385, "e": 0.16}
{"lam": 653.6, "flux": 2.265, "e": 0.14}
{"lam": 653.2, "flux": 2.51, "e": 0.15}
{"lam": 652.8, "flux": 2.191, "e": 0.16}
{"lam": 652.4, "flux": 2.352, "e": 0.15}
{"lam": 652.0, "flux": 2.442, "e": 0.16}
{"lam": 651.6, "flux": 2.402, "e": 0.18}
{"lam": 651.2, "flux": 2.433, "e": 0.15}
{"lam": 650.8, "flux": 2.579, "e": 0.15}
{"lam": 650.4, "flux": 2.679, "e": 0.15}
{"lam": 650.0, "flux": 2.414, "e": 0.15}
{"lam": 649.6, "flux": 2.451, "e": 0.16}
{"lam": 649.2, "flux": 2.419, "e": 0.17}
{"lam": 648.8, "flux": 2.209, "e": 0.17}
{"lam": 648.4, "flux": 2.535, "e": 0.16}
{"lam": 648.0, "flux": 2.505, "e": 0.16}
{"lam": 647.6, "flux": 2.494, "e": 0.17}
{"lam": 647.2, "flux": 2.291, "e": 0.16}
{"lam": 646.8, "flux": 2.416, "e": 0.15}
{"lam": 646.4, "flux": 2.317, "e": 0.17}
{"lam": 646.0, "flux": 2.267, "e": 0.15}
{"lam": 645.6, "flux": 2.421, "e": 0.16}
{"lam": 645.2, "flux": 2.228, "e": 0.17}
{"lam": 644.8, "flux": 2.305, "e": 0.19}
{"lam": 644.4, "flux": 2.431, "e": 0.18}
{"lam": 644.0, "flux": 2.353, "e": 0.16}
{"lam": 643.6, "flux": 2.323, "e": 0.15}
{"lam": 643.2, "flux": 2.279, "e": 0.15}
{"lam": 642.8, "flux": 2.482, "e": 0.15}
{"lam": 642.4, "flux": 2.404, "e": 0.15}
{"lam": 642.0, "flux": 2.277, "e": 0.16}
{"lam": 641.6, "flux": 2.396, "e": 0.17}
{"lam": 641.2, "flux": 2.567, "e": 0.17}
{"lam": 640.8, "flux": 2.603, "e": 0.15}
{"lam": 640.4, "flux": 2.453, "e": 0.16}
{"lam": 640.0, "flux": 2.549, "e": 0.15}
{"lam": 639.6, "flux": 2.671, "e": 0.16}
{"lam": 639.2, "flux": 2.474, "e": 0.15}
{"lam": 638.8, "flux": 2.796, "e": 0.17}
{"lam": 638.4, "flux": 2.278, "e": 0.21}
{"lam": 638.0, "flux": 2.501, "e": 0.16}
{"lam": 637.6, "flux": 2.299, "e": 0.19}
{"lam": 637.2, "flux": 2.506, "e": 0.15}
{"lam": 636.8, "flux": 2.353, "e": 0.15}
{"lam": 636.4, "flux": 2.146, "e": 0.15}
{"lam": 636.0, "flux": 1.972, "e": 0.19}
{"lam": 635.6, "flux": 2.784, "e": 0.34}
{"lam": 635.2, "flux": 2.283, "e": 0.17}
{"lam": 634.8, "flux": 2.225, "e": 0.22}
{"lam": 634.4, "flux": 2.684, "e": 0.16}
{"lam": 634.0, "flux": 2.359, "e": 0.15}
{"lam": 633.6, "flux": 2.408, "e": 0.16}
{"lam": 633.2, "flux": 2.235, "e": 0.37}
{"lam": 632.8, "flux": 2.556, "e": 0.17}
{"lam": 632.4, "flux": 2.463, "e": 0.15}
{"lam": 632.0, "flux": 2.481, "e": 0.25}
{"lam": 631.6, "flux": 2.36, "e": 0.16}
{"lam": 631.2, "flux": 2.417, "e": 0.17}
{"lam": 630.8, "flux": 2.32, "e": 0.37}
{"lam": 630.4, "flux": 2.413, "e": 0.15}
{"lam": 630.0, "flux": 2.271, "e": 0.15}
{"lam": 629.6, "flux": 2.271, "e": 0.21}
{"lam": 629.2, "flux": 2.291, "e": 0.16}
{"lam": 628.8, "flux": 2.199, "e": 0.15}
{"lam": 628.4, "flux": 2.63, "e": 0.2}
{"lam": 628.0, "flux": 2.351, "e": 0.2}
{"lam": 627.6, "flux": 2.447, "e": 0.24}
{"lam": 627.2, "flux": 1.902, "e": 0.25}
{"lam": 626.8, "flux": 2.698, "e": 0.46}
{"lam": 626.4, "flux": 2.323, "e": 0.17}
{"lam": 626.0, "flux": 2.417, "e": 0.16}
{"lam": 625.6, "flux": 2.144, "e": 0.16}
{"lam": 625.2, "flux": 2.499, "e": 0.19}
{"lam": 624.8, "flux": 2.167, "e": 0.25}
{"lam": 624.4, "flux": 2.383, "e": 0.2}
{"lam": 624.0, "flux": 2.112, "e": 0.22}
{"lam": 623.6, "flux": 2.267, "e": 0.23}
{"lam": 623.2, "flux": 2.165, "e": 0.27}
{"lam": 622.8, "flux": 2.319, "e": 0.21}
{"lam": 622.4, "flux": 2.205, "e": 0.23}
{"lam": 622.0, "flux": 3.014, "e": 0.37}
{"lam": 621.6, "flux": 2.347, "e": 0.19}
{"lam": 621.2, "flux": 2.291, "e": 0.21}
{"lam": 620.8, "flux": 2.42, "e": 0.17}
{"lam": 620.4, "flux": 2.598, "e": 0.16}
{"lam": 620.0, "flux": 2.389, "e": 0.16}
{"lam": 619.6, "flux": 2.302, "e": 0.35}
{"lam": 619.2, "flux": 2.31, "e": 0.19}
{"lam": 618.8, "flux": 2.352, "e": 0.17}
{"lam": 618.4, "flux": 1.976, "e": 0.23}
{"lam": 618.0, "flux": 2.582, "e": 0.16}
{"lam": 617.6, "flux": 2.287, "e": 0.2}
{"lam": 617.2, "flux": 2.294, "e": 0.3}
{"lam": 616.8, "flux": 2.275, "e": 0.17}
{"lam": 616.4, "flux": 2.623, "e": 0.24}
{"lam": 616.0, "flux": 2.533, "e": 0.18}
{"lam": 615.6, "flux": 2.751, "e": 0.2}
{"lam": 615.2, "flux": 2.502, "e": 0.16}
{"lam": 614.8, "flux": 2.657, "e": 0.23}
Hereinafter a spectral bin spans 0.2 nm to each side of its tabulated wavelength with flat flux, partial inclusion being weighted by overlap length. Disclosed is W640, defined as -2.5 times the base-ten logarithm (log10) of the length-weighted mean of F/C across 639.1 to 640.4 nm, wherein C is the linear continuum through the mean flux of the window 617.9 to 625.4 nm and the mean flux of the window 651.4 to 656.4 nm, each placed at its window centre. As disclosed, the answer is 0.04 mag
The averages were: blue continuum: 2.35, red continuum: 2.87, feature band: 2.55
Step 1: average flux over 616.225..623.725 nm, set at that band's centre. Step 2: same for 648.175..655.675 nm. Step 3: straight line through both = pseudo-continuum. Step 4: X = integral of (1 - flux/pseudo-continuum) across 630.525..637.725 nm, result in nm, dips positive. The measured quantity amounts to 0.107 nm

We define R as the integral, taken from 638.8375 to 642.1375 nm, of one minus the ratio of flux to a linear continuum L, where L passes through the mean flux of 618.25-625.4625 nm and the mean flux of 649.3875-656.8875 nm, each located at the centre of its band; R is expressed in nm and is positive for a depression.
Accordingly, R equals 0.17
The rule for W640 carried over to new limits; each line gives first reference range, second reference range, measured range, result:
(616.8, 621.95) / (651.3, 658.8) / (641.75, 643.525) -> 0.18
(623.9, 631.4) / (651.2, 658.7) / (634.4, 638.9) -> 0.08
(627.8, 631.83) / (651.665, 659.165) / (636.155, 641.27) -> 0.05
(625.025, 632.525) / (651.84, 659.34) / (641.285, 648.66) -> 0.16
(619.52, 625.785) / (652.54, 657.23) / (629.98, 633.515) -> 0.07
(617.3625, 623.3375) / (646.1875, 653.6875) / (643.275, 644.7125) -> 0.02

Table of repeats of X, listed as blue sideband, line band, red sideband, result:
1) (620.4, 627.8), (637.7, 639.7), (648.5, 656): -0.061 nm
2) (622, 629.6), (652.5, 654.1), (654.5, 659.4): 0.440 nm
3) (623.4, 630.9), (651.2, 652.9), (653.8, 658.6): 0.441 nm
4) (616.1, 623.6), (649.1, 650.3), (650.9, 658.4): 0.172 nm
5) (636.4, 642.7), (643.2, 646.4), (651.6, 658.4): 0.381 nm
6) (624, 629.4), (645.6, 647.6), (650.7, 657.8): 0.275 nm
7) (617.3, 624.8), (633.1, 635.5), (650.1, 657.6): 0.159 nm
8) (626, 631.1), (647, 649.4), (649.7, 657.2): 0.309 nm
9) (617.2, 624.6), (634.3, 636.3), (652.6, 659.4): 0.219 nm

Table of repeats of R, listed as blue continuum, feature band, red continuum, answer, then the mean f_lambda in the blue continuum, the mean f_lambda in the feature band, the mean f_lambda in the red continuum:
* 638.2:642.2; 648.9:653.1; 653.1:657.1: 0.85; 2.51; 2.43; 3.26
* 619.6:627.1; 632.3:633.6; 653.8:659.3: 0.11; 2.37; 2.41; 3.27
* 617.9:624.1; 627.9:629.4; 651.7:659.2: 0.08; 2.35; 2.37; 3.02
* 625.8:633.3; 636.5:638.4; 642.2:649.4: -0.01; 2.37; 2.39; 2.37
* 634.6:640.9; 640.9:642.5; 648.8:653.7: 0.00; 2.43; 2.42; 2.42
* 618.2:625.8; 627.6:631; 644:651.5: 0.00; 2.33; 2.35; 2.41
